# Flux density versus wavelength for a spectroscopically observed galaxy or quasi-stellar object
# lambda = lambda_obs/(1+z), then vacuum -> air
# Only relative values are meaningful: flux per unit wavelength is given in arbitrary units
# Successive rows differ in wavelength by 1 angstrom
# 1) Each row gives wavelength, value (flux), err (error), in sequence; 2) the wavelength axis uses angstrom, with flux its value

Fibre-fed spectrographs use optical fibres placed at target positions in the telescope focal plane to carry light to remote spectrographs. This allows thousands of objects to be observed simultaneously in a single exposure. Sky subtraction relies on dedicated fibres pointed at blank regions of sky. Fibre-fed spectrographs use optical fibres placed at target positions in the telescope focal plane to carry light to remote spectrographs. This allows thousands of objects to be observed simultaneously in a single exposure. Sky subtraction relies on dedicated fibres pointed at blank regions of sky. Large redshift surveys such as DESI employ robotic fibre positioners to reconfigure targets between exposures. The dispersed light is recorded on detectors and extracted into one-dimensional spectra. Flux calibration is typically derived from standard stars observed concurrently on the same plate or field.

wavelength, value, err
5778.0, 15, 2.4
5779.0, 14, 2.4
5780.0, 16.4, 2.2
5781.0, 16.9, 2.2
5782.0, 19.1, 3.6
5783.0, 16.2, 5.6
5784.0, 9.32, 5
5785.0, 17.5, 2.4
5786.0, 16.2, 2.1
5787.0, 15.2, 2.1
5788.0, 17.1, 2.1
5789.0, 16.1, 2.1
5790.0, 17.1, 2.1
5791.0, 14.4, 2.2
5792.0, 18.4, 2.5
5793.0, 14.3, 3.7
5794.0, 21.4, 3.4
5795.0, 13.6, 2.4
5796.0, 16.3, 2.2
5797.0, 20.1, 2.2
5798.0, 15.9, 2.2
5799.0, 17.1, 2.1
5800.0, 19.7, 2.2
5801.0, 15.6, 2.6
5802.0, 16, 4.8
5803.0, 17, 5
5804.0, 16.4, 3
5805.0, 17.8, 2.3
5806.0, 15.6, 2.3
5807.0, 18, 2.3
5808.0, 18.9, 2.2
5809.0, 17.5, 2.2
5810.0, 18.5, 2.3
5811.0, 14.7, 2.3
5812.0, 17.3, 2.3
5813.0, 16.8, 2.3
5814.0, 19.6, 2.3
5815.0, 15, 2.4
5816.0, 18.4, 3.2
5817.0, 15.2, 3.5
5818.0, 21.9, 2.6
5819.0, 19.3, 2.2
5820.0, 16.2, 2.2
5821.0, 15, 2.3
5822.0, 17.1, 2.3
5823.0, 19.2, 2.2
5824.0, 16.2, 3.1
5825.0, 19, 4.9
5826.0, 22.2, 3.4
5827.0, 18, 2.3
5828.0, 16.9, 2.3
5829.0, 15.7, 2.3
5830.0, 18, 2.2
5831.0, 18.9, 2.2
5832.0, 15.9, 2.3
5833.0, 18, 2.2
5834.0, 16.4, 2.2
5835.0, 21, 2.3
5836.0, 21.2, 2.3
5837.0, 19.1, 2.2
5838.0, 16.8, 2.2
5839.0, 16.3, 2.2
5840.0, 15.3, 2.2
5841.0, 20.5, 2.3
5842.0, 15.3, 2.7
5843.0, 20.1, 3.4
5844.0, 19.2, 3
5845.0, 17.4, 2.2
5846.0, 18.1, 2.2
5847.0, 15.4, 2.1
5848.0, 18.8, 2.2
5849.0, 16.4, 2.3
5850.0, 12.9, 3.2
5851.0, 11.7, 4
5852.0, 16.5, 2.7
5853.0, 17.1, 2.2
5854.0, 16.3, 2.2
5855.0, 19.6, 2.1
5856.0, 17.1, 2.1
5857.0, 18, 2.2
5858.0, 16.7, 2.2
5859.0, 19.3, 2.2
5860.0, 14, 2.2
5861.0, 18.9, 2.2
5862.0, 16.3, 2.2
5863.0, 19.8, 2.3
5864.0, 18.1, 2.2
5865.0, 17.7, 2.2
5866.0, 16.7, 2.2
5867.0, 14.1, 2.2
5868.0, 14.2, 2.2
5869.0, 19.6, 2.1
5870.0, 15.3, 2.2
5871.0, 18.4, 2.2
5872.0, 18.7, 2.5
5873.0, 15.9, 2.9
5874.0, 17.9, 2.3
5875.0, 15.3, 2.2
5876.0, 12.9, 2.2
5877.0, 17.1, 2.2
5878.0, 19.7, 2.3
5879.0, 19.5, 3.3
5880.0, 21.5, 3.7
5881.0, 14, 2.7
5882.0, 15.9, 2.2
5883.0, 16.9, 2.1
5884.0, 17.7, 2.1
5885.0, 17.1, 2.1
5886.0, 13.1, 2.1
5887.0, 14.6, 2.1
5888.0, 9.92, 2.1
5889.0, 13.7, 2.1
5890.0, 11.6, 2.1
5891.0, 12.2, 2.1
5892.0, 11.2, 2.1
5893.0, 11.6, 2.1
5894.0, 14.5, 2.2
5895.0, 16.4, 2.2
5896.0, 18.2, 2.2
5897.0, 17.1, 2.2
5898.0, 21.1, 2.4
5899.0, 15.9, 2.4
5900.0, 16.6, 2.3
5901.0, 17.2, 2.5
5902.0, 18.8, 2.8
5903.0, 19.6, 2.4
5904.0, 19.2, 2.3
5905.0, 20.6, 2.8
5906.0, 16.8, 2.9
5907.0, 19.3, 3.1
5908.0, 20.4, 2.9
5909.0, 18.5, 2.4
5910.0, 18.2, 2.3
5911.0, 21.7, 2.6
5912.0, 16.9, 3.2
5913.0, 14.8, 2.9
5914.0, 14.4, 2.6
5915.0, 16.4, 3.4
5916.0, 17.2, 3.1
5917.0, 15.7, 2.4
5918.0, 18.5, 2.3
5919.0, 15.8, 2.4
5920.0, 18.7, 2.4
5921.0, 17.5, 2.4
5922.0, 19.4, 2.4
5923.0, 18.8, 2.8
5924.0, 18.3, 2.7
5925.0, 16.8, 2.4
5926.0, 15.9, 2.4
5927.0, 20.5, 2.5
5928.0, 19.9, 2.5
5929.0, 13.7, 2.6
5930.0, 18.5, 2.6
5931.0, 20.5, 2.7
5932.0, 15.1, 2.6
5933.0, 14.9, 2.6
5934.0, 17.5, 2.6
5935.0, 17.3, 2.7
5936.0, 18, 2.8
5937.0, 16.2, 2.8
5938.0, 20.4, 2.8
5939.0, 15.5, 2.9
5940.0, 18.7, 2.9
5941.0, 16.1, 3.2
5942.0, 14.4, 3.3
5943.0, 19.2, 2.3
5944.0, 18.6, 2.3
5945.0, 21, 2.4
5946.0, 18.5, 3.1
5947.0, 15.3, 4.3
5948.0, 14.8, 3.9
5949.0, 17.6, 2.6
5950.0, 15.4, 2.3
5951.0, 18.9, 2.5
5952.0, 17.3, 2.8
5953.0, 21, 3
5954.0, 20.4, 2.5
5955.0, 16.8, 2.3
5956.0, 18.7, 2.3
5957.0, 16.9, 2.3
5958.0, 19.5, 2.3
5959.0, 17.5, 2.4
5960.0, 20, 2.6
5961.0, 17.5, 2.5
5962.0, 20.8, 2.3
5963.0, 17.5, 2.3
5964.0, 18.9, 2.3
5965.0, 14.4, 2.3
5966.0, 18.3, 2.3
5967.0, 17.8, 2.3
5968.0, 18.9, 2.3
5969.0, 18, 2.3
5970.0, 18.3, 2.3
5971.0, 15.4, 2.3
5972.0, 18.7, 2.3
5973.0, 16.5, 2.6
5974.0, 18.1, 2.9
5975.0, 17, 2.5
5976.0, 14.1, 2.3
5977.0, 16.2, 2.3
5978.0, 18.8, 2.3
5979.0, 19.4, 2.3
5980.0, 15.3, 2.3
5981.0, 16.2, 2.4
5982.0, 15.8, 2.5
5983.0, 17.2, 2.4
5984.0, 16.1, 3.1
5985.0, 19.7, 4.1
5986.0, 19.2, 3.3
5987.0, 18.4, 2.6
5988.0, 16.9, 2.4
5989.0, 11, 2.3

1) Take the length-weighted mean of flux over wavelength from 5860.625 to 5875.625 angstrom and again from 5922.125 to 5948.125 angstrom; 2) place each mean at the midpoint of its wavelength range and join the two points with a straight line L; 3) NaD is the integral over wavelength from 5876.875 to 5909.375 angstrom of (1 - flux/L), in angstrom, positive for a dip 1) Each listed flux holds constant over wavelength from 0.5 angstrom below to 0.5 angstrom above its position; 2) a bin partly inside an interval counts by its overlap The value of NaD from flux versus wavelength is 1.3 angstrom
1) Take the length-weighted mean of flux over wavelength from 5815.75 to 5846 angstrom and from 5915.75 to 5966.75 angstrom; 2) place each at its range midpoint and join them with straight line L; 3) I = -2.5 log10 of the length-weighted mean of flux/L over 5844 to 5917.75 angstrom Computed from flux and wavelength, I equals 0.07 mag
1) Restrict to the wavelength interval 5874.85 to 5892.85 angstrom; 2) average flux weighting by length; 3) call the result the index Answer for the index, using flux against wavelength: 15.1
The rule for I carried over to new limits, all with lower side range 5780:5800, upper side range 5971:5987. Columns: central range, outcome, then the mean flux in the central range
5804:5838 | -0.074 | 17.8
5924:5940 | -0.027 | 17.5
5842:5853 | 0.007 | 16.6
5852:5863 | -0.041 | 17.4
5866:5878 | 0.023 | 16.5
